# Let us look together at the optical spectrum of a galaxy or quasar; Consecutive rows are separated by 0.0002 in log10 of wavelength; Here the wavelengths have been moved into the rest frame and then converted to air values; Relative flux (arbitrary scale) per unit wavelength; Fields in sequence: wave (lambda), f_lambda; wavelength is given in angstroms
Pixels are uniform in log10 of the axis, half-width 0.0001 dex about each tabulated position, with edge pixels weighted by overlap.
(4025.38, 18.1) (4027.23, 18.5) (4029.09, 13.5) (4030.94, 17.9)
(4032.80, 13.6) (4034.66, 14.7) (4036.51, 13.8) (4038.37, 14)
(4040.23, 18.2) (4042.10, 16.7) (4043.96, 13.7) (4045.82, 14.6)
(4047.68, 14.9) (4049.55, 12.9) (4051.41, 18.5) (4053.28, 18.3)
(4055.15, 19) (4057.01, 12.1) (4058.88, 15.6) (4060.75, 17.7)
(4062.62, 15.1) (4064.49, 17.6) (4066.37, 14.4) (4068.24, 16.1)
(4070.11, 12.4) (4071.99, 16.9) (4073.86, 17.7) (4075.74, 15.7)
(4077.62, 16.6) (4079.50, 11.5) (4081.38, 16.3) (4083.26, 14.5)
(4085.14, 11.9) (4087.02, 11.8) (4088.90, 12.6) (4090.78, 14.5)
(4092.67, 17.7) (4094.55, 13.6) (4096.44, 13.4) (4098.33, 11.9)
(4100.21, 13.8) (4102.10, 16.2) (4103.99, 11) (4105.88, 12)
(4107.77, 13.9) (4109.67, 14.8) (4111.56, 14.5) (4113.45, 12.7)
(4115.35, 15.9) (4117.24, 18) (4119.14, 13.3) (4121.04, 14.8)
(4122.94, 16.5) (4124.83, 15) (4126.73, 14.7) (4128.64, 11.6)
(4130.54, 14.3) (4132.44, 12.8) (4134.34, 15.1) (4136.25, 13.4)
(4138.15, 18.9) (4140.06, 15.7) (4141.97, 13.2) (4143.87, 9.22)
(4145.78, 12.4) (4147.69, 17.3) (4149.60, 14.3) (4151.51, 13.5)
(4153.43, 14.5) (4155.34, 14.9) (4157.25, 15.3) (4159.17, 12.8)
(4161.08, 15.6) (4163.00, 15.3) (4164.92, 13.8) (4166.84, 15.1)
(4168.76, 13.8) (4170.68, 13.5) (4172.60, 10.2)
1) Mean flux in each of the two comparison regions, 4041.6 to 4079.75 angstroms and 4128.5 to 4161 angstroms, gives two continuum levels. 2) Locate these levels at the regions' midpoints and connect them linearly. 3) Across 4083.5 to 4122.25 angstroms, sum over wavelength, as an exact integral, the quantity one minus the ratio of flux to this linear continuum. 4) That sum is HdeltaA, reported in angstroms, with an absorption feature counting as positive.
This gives 2.5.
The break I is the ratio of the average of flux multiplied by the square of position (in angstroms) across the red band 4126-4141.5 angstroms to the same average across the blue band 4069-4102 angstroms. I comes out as 1.04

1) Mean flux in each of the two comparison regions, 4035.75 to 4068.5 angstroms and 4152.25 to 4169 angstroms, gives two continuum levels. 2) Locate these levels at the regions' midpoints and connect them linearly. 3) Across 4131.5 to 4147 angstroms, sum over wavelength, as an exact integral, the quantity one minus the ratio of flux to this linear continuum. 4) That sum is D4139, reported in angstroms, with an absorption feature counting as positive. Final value 1.0 angstroms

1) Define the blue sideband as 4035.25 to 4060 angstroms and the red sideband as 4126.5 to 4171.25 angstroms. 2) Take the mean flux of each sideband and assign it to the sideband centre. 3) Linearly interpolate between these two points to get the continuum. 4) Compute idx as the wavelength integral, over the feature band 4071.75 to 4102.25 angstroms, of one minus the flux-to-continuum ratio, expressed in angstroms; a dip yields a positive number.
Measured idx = 1.3 angstroms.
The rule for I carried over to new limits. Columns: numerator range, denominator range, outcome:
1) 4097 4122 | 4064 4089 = 0.97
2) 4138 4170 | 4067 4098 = 1.02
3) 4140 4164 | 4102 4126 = 0.99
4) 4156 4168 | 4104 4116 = 1.10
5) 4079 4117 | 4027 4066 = 0.90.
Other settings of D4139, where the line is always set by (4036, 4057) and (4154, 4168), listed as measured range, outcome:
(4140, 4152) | 1.0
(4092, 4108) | 1.7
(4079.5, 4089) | 1.3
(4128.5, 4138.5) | 0.4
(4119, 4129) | 0.3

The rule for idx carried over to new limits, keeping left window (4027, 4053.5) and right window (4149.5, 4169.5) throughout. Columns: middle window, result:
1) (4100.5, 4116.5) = 1.0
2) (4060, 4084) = -0.6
